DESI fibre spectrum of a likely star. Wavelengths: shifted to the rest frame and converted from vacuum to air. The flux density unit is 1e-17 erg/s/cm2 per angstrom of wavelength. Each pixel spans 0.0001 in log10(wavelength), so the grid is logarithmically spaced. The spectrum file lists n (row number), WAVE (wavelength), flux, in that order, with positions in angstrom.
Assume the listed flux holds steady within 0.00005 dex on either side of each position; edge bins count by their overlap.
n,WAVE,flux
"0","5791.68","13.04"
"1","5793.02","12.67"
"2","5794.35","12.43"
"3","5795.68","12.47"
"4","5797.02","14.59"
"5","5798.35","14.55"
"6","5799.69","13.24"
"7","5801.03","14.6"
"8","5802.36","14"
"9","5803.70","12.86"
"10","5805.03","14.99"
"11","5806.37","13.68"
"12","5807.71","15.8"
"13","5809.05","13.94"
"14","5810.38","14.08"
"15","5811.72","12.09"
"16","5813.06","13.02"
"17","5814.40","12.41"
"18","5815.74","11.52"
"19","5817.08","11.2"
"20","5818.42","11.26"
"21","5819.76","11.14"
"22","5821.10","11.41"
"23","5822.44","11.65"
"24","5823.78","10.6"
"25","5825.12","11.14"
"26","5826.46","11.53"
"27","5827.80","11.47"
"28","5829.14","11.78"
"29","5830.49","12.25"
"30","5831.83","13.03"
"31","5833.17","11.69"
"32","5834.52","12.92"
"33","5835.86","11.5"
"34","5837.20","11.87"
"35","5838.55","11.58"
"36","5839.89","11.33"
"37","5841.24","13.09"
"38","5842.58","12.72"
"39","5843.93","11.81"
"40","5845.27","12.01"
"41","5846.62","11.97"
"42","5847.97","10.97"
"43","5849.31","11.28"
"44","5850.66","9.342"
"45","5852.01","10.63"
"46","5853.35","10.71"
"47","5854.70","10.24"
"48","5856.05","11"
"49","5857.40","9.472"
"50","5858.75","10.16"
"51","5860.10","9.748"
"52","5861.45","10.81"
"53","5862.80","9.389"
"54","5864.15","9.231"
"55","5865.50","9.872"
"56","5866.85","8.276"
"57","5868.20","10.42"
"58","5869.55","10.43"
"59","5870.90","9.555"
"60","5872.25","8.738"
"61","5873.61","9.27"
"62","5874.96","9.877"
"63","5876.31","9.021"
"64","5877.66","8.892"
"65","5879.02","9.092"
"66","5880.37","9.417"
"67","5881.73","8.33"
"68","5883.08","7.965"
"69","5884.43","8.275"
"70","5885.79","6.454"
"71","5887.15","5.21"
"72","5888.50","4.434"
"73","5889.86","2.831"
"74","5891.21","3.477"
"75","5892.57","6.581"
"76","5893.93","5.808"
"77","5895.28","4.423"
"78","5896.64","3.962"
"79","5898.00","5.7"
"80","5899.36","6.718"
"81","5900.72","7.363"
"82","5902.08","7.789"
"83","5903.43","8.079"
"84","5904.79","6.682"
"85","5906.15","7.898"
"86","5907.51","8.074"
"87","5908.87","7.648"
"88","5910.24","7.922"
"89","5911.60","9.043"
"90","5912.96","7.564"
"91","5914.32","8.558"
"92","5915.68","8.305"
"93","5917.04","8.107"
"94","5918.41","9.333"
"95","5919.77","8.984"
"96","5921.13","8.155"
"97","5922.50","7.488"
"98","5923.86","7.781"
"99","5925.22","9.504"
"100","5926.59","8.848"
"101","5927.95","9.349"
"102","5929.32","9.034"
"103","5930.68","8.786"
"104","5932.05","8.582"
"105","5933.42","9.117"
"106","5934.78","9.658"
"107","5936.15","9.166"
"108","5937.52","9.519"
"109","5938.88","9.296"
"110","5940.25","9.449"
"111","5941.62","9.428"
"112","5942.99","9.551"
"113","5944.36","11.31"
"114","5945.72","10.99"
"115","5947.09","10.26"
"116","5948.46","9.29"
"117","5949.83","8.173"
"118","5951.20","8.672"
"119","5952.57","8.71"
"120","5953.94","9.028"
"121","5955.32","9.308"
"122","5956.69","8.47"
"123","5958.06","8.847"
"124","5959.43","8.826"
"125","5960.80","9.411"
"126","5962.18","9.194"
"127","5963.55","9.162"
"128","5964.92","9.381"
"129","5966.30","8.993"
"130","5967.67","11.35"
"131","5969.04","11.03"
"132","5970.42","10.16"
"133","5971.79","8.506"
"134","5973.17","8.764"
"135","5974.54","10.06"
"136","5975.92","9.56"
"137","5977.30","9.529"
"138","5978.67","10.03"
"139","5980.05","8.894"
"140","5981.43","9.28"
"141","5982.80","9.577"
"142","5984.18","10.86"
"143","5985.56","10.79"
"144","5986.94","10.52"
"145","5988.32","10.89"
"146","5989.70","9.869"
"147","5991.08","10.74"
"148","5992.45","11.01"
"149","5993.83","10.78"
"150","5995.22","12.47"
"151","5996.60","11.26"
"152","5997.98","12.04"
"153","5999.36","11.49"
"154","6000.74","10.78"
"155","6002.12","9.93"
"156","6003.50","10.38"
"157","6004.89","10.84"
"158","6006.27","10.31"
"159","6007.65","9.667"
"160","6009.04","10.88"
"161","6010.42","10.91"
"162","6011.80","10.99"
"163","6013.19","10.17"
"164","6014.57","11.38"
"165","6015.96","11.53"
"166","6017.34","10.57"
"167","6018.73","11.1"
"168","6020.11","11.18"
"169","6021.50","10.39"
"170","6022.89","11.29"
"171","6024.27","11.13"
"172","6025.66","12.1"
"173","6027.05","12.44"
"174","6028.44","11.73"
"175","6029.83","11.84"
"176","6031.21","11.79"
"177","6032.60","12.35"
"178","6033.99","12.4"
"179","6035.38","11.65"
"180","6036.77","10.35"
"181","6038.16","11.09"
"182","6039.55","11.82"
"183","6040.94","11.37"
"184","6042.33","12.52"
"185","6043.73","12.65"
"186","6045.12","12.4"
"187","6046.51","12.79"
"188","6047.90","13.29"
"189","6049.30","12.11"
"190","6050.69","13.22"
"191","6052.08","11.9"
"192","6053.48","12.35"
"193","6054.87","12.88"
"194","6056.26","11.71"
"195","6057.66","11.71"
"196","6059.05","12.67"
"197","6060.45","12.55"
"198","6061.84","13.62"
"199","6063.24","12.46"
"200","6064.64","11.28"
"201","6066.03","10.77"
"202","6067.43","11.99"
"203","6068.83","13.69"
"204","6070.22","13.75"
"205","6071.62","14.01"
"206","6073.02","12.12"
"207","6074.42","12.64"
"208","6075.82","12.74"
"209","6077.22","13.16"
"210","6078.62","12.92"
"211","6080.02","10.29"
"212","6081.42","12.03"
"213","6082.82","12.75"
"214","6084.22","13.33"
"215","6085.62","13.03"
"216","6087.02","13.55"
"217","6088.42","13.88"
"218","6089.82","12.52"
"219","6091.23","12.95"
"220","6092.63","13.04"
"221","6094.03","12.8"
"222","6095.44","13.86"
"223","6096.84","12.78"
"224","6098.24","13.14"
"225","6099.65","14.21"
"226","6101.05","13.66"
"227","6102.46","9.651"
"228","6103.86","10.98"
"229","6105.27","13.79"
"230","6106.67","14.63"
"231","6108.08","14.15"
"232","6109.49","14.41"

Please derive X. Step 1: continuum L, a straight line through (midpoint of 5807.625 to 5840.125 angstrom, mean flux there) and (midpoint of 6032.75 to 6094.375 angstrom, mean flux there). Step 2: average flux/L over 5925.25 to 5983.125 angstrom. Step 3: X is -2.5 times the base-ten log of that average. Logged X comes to 0.29 mag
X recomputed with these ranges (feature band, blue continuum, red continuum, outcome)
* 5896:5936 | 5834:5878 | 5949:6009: 0.257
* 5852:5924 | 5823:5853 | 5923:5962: 0.282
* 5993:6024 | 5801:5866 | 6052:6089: 0.135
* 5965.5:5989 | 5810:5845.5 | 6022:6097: 0.227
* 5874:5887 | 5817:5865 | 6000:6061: 0.312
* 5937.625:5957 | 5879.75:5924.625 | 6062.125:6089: -0.109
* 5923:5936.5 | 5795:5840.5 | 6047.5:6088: 0.367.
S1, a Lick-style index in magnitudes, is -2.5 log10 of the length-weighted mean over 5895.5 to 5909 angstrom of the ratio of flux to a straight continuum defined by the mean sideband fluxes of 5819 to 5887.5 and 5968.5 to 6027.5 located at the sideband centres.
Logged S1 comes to 0.46 mag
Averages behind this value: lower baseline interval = 10.4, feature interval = 6.88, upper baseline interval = 10.6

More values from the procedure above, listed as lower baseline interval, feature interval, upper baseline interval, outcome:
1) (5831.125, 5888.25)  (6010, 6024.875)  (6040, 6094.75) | 0.098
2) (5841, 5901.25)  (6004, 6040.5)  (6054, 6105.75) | 0.035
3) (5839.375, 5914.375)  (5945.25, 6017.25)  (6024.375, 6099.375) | 0.077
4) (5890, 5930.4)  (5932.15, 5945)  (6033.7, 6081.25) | -0.138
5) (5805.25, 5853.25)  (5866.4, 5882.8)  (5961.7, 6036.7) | 0.249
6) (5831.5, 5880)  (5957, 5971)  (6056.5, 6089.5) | 0.206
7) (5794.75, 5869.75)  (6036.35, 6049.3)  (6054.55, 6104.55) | 0.040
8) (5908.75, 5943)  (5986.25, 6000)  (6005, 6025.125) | -0.078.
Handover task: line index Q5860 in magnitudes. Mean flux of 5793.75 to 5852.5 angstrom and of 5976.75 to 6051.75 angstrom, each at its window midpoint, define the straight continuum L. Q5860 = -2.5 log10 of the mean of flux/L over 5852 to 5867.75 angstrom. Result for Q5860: 0.22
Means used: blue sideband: 12.4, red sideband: 11.2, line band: 9.94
